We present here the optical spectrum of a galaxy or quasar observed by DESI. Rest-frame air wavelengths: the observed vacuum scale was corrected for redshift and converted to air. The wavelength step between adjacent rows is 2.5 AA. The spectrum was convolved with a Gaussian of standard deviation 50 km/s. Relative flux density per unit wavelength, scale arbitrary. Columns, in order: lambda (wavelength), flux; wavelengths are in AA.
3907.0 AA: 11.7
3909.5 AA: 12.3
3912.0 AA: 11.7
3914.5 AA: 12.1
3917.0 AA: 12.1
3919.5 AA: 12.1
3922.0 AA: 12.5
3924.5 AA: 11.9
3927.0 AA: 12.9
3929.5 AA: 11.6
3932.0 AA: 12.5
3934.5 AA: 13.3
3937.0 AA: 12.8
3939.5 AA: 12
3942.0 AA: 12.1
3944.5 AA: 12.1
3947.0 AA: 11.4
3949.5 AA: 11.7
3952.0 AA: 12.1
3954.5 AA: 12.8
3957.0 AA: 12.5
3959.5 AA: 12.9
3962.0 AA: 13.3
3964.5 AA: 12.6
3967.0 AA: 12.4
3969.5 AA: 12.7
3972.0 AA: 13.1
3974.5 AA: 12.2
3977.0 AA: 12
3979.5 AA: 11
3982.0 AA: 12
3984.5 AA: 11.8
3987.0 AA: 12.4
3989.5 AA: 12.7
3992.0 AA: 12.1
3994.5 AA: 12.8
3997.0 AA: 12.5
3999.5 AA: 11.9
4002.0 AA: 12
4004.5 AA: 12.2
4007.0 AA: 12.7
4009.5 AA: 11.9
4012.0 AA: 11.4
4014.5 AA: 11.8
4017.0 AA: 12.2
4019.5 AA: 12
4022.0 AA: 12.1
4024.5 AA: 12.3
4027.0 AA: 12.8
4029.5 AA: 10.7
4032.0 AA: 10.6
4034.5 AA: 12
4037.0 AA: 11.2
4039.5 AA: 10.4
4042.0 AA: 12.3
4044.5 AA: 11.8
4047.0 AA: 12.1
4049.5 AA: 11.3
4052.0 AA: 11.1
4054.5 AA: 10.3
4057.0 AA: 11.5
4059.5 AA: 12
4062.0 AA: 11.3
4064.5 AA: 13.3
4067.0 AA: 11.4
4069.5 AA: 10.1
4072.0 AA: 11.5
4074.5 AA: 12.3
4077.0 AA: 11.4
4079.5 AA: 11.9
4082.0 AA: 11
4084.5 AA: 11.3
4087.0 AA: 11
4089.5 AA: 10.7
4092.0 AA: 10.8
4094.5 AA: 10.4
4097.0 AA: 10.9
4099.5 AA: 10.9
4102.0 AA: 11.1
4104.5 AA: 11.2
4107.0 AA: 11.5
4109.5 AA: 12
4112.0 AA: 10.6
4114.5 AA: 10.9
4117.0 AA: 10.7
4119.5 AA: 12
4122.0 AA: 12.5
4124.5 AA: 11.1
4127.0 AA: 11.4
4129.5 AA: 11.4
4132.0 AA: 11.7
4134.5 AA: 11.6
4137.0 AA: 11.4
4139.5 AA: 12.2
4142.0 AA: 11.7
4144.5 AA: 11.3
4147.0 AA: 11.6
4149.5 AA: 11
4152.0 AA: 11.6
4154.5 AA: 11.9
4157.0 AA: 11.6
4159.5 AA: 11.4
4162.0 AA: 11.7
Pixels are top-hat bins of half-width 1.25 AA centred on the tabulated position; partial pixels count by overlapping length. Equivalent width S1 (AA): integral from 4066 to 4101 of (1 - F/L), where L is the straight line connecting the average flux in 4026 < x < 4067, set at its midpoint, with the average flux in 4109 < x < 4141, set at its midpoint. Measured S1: 1.2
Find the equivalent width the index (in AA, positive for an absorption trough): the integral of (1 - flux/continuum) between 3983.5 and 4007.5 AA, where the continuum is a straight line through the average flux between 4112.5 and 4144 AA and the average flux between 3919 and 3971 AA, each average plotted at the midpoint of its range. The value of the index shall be -0.3 AA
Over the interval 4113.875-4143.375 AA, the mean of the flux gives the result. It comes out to 11.6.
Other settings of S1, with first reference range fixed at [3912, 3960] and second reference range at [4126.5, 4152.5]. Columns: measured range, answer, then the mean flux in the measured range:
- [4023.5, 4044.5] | 0.6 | 11.5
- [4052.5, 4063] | 0.5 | 11.3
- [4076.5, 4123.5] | 1.9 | 11.2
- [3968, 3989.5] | -0.1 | 12.2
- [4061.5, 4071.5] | 0.2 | 11.5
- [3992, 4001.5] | -0.2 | 12.3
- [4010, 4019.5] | 0.1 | 11.8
